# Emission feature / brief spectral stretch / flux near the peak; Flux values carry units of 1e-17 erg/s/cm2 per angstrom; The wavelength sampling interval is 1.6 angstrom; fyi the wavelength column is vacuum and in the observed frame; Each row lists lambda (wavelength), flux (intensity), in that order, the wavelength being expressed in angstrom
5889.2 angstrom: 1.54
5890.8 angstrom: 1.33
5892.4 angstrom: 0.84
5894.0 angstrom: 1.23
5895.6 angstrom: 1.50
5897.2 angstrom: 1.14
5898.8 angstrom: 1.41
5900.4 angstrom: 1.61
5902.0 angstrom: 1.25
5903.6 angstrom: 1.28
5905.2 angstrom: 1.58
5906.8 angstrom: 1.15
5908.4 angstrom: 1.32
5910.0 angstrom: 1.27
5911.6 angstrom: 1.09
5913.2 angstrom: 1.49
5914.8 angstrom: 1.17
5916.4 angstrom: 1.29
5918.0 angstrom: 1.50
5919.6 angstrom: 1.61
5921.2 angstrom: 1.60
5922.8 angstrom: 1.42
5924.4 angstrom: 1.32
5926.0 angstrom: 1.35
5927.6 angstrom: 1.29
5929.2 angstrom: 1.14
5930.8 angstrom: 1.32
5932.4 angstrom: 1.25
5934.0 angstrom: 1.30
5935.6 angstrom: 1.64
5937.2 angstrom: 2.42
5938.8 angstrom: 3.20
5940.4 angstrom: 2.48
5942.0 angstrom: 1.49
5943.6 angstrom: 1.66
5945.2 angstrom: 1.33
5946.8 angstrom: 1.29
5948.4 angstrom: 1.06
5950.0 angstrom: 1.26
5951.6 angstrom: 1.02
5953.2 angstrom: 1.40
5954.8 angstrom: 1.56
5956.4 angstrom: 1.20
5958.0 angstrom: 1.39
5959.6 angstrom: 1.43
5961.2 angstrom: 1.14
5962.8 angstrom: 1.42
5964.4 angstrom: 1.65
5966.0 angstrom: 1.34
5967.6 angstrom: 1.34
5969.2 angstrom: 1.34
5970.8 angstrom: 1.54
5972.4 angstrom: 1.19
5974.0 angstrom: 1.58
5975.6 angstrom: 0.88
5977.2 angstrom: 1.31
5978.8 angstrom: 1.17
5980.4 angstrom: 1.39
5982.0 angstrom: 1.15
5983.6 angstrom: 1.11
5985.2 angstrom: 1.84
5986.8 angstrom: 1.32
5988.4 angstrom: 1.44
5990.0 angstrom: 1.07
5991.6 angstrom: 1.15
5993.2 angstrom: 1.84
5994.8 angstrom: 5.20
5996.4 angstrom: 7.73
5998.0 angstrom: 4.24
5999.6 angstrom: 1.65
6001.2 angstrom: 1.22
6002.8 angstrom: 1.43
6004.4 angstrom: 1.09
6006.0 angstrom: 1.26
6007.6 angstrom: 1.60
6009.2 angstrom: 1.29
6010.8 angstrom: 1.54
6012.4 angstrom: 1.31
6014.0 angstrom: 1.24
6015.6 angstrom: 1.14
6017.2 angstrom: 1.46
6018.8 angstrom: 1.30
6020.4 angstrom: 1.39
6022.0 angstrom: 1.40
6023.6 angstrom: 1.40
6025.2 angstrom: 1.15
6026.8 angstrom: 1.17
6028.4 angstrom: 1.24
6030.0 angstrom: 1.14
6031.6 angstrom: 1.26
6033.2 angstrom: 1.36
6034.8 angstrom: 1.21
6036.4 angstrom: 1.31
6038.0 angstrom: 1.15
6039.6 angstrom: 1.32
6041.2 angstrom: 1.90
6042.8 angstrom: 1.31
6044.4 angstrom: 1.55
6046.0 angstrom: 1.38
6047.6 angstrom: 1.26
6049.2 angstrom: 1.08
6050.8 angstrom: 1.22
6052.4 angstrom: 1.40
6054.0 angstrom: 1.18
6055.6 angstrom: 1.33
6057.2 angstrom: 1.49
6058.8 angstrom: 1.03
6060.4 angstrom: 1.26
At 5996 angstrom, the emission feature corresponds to [O III] 5007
